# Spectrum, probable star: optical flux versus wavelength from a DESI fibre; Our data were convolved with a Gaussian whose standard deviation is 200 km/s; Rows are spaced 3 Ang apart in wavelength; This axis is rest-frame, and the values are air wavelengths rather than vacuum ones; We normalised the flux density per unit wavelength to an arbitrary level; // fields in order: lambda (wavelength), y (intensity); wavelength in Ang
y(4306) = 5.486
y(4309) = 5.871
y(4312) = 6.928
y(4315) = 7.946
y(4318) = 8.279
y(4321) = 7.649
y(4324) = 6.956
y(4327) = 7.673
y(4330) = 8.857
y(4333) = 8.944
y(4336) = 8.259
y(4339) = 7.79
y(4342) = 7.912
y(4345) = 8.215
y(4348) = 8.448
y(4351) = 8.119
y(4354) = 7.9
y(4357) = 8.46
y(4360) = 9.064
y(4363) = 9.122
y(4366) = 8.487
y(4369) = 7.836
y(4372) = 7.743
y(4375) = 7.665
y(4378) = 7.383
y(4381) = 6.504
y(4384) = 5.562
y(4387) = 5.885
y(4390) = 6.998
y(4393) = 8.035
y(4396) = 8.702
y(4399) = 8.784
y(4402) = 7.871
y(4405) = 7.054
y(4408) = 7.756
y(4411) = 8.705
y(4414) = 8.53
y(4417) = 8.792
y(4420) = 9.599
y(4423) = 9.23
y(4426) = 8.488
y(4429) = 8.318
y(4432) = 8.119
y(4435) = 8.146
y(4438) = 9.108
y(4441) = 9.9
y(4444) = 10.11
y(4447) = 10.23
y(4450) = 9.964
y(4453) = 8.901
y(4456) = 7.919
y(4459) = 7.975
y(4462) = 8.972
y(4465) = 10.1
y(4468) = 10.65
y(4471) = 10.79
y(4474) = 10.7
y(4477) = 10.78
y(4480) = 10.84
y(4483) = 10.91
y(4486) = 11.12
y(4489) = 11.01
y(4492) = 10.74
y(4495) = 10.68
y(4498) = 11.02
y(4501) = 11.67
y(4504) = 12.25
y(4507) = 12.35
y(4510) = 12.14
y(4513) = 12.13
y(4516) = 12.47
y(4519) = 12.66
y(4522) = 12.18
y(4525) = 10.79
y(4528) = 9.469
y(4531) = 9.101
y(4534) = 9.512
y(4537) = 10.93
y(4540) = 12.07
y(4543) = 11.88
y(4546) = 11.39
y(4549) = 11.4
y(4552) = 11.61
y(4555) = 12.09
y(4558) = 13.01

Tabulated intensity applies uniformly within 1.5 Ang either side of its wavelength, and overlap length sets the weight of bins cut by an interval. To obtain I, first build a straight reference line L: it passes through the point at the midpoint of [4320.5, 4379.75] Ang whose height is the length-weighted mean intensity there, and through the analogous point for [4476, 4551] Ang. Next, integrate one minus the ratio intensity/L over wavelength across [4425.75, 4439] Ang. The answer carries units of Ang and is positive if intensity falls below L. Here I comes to 1.78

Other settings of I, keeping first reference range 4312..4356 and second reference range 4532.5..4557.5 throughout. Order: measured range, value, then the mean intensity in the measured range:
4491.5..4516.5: -2.2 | 11.7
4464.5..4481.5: -0.7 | 10.7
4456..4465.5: 1.3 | 8.73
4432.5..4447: 0.6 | 9.33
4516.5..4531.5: 0.0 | 11.1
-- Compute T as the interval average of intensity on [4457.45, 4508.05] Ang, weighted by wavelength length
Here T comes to 10.7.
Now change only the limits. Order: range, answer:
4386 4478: 8.88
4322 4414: 7.9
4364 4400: 7.47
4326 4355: 8.23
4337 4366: 8.34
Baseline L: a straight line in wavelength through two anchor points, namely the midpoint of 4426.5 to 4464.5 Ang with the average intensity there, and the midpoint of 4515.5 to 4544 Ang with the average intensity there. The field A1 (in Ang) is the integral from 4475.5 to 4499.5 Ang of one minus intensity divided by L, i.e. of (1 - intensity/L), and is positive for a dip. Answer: -2.10 Ang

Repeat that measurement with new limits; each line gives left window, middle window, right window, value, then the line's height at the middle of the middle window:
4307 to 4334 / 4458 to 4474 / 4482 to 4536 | 0.9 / 10.4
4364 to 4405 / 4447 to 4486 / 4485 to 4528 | 1.2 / 10.2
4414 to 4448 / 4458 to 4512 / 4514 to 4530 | -1.8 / 10.5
